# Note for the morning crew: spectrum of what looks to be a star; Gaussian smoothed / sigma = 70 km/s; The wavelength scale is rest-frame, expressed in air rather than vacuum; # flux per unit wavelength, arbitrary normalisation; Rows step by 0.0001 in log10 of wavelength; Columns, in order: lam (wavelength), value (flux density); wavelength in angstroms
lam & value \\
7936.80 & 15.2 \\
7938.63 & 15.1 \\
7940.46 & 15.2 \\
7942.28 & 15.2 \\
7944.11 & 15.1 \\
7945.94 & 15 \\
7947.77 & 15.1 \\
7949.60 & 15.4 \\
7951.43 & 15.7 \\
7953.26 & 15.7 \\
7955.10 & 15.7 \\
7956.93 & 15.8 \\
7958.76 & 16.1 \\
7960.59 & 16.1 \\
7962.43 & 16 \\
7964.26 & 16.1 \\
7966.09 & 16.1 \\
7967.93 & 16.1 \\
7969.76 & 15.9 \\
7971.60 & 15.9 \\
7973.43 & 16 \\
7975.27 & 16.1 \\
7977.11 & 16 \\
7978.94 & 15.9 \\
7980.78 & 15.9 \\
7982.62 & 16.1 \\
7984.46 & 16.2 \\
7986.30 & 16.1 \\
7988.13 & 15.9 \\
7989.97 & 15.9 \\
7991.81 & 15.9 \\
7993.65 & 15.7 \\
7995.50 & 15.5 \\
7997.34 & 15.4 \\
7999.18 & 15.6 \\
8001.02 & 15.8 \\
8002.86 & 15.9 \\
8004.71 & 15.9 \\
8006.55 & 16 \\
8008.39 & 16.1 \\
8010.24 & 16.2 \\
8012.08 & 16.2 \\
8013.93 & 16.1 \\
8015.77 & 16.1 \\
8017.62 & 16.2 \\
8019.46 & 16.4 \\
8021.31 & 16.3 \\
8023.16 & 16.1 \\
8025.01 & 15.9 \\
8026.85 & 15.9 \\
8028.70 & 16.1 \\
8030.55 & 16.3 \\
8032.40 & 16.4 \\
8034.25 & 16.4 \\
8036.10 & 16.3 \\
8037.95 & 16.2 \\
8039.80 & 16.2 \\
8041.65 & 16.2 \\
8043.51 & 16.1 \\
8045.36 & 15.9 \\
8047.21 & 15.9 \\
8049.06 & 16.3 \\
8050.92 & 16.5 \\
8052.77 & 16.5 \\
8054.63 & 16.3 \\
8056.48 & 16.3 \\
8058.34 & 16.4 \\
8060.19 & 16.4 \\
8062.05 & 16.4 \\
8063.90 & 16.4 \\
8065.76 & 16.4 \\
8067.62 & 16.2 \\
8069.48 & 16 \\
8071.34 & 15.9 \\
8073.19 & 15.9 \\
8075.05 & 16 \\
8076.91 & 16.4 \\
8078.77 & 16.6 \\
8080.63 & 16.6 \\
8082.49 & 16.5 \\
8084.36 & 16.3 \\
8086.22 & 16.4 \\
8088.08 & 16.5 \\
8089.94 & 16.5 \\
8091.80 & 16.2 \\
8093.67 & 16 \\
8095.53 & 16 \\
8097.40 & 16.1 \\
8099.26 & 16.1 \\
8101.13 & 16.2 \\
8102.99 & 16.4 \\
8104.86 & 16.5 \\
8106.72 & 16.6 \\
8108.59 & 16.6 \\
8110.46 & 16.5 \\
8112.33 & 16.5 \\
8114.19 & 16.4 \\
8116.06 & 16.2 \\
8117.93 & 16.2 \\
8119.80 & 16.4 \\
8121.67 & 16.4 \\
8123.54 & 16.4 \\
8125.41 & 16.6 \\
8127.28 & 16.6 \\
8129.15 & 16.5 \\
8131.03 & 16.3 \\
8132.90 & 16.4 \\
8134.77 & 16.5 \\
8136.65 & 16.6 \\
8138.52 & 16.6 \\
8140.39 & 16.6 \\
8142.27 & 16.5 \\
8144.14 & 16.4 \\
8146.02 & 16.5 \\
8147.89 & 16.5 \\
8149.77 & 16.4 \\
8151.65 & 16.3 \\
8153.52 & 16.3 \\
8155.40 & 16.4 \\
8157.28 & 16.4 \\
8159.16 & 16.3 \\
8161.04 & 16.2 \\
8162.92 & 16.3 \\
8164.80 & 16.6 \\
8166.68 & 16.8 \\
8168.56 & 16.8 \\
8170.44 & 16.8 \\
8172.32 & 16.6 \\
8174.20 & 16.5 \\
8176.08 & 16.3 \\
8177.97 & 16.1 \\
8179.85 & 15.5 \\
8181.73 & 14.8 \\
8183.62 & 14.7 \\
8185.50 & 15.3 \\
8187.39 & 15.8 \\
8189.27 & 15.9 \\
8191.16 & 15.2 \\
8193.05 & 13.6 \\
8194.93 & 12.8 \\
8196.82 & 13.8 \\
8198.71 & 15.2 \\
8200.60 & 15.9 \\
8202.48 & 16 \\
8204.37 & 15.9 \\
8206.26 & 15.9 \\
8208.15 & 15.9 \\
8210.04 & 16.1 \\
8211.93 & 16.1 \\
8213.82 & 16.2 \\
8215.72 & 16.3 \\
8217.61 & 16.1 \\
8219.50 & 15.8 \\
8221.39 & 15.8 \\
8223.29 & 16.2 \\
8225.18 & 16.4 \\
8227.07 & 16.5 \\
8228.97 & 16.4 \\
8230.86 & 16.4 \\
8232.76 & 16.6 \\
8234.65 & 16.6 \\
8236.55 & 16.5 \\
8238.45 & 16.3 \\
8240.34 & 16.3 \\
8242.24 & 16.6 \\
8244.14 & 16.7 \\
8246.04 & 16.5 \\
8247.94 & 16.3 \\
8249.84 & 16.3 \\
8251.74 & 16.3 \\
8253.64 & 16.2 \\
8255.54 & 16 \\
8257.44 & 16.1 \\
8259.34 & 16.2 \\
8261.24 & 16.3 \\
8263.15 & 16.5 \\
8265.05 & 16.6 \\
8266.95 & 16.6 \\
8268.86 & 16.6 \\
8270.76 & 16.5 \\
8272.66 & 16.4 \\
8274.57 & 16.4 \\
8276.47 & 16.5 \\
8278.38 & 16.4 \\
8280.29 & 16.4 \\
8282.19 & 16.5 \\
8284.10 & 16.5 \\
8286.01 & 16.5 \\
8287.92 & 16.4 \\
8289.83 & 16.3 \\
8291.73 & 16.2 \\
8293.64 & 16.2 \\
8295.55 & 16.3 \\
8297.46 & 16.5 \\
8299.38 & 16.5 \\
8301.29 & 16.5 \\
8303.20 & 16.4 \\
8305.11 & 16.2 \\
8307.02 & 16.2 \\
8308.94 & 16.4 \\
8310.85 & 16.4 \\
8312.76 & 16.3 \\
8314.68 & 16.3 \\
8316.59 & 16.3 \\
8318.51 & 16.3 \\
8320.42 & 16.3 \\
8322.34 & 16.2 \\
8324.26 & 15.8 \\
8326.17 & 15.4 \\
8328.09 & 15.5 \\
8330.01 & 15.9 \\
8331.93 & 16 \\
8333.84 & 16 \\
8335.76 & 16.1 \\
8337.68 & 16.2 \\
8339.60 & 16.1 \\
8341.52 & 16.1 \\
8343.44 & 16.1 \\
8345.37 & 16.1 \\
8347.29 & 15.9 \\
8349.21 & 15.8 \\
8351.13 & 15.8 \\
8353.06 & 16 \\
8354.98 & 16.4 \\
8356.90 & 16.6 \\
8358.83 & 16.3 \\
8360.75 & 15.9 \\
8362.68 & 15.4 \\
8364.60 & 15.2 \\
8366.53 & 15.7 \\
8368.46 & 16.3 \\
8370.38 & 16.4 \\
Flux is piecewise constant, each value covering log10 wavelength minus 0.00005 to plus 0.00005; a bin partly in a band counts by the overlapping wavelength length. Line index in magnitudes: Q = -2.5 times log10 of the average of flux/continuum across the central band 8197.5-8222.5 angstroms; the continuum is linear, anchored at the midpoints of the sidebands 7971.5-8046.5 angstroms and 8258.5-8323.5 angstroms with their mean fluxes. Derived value 0.02 mag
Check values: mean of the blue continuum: 16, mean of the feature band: 15.9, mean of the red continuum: 16.4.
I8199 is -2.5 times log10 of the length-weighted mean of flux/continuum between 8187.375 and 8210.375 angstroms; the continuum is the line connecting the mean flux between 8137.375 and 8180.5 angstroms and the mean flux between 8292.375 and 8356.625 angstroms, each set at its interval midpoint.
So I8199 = 0.08 mag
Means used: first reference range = 16.4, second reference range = 16.1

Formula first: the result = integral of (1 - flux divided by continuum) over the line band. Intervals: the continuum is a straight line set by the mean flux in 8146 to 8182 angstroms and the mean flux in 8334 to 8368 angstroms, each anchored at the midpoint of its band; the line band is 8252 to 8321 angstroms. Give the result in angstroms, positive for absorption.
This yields -1.1 angstroms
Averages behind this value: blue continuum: 16.3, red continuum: 16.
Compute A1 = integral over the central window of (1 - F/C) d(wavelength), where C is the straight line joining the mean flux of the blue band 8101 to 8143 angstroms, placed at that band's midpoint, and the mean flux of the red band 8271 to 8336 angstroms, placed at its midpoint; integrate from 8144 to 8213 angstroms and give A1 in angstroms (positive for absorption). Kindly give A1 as 2.3 angstroms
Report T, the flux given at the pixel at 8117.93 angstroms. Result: 16.2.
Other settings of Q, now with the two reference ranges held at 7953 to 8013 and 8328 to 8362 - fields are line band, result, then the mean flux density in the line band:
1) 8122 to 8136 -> -0.03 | 16.5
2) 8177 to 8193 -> 0.05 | 15.3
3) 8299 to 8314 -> -0.02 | 16.4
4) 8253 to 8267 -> -0.02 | 16.3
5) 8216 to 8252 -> -0.02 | 16.3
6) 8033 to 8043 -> -0.02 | 16.2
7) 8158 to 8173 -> -0.04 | 16.5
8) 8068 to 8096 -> -0.02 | 16.3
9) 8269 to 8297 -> -0.03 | 16.4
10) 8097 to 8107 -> -0.02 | 16.3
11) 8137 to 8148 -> -0.04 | 16.5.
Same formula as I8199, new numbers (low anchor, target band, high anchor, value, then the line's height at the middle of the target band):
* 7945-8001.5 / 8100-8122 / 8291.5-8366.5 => -0.03 mag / 15.9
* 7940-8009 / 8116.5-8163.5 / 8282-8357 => -0.03 mag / 16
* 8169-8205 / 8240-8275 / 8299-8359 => -0.04 mag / 15.8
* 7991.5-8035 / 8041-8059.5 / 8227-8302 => -0.01 mag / 16.1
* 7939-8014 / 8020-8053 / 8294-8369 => -0.02 mag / 15.9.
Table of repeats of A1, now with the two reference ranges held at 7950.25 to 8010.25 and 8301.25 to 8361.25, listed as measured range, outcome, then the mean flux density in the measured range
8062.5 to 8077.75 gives -0.2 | 16.2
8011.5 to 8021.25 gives -0.2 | 16.2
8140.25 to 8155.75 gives -0.4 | 16.4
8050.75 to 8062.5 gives -0.3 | 16.4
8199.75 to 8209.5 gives 0.1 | 15.9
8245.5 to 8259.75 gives -0.1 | 16.2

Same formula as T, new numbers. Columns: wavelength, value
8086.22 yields 16.4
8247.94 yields 16.3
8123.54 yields 16.4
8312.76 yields 16.3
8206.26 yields 15.9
